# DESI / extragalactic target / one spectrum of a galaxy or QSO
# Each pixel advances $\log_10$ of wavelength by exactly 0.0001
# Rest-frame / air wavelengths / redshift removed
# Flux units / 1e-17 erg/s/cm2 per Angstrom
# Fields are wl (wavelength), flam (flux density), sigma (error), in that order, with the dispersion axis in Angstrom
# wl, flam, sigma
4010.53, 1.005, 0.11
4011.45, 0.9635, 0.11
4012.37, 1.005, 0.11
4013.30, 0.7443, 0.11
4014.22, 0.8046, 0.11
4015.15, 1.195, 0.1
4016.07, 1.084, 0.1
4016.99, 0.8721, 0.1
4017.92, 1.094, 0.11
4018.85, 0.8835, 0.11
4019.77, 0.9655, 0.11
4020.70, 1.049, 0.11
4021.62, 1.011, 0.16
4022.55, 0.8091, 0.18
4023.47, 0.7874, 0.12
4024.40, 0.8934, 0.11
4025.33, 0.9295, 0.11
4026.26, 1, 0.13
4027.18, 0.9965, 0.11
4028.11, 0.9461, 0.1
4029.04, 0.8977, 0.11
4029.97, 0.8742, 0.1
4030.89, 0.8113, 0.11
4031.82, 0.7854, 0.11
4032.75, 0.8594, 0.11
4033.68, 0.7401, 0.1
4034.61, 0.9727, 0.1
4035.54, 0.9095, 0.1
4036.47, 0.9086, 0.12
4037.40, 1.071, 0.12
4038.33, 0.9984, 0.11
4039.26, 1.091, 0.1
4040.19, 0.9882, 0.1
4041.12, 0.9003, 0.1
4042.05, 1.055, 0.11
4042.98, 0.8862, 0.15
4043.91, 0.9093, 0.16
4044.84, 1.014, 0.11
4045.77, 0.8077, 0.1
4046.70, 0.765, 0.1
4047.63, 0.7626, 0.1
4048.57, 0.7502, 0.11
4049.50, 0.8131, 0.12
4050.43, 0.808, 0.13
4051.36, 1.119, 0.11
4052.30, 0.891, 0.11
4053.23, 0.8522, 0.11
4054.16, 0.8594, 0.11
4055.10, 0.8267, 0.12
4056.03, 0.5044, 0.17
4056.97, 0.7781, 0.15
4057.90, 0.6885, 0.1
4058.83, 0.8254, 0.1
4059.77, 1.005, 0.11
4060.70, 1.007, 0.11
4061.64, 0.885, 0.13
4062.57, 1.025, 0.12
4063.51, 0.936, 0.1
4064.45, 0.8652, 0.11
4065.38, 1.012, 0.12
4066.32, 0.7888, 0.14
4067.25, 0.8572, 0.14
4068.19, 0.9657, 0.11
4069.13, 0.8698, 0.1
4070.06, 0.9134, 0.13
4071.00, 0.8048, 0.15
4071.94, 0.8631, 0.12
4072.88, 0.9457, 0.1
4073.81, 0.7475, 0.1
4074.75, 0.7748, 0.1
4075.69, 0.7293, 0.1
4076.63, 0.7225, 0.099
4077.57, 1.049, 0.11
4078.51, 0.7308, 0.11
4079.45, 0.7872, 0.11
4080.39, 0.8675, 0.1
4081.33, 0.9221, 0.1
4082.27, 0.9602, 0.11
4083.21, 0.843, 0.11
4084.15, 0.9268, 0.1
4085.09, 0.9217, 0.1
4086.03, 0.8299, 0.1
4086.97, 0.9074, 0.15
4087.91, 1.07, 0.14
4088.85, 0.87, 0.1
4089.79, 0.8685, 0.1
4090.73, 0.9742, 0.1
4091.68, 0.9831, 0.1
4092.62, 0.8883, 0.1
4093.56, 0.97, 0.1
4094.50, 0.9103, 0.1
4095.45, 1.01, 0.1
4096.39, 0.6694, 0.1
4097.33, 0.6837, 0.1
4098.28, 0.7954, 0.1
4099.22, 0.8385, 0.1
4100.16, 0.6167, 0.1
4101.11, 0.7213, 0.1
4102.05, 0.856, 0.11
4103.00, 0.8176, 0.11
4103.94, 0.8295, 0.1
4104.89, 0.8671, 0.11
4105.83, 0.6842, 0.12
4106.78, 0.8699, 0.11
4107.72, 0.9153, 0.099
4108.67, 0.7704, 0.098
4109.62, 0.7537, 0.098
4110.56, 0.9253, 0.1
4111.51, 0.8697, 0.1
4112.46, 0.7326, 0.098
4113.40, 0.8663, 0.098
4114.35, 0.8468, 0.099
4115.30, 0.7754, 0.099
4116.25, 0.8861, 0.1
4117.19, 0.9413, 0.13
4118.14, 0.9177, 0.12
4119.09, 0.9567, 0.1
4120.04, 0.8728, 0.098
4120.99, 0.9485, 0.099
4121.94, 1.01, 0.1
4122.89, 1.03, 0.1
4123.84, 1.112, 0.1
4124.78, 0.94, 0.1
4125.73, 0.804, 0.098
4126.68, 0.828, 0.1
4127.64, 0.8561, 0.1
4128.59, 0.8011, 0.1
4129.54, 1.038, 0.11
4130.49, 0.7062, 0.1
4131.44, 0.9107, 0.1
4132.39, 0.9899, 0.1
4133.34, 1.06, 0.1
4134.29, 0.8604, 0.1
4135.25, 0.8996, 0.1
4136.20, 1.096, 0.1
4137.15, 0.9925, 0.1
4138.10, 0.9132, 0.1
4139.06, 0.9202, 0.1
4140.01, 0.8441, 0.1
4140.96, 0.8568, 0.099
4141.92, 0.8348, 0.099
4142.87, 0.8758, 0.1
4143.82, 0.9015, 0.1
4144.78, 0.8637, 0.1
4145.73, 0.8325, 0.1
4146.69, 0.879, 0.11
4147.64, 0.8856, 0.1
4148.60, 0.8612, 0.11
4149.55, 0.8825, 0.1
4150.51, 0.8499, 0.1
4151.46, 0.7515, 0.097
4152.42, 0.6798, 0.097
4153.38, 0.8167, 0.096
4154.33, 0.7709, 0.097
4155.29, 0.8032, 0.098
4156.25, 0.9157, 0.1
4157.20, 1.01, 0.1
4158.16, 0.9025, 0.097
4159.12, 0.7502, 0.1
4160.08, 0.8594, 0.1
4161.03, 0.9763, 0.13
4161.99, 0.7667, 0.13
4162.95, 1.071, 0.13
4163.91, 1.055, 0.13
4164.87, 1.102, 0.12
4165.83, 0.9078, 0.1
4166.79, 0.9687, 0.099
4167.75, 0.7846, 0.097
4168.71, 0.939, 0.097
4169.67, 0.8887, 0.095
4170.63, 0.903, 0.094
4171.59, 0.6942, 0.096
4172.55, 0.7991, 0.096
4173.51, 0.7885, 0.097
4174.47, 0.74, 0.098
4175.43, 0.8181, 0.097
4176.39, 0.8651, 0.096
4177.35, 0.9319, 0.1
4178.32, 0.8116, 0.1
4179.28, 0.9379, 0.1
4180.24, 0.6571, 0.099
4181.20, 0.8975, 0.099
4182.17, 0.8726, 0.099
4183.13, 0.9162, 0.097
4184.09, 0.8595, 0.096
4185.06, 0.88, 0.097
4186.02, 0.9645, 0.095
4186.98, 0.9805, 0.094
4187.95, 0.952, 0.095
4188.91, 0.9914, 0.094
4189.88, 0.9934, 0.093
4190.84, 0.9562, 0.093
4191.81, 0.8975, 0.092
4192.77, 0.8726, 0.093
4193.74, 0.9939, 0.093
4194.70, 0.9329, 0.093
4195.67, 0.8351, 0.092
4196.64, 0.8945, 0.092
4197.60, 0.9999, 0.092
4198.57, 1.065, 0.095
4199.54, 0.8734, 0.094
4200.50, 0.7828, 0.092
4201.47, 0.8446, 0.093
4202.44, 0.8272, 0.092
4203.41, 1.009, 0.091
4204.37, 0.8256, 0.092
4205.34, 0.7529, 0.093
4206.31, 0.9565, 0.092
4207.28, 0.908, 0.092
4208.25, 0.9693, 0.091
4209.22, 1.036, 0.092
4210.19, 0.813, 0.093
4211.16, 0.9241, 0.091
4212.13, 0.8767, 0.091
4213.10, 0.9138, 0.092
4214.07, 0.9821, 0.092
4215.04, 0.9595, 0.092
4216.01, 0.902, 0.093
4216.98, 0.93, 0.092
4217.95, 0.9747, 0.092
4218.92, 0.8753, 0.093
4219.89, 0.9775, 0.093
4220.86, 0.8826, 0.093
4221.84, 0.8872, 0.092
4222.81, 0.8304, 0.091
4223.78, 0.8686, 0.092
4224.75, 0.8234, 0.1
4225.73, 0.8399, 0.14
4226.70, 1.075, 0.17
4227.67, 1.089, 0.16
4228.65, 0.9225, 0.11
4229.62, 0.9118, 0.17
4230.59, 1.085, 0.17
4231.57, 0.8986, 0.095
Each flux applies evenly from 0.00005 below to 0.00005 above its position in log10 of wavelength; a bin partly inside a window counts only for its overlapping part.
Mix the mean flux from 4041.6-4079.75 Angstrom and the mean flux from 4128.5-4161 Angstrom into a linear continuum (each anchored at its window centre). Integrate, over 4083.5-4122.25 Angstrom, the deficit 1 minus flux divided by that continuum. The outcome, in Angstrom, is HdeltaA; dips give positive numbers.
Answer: 0.3 Angstrom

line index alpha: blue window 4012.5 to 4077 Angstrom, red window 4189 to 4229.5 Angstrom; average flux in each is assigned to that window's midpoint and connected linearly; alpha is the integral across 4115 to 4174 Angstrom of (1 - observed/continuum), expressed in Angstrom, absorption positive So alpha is 0.9 Angstrom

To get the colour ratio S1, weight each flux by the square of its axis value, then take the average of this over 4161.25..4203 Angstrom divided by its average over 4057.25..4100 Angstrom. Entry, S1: 1.08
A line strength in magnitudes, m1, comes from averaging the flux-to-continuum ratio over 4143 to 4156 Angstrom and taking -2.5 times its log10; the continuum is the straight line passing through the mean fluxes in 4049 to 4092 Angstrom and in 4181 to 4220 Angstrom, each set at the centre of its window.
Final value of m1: 0.09 mag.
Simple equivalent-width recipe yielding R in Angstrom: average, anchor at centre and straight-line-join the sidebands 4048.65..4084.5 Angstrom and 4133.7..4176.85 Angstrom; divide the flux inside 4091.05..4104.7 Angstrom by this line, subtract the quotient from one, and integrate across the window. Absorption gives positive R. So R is 0.6 Angstrom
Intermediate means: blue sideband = 0.861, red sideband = 0.876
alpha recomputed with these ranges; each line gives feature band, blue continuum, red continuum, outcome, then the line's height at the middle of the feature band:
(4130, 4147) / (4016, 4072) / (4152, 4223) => -0.1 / 0.896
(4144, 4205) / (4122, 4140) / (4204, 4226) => 2.1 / 0.915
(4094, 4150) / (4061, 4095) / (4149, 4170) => 0.9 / 0.886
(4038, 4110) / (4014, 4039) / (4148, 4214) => 4.3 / 0.92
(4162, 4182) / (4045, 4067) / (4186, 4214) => 0.7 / 0.906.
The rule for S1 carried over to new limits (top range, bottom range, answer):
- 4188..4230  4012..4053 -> 1.09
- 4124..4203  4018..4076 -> 1.06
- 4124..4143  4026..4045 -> 1.02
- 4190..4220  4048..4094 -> 1.12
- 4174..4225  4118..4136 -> 1.01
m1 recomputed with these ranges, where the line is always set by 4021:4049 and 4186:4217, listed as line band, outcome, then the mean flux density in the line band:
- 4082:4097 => 0.000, 0.91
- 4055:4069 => 0.052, 0.866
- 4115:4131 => 0.006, 0.909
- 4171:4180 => 0.126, 0.818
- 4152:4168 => 0.029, 0.893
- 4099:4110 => 0.150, 0.794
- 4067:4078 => 0.070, 0.852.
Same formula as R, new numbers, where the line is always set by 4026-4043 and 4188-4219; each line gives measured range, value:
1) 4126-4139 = 0.1 Angstrom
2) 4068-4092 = 1.3 Angstrom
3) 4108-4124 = 0.6 Angstrom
